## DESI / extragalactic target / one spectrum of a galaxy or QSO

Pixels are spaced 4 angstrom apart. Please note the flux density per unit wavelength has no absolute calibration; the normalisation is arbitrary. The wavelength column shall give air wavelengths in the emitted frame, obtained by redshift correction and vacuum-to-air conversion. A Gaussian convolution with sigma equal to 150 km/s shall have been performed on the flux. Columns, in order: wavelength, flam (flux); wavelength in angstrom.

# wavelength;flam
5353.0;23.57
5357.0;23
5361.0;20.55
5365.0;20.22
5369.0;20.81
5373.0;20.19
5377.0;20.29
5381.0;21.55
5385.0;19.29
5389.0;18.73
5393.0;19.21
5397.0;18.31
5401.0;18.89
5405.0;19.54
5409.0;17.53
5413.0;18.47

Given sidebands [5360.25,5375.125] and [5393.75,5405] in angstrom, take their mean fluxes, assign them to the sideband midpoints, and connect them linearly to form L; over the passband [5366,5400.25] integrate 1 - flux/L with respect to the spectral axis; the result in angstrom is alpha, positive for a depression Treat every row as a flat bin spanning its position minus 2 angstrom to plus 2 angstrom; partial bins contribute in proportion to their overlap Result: -0.2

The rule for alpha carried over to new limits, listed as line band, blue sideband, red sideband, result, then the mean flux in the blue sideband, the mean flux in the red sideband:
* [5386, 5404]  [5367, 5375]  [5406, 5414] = 0.2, 20.5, 18.1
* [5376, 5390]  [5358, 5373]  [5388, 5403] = -0.3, 20.6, 18.8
